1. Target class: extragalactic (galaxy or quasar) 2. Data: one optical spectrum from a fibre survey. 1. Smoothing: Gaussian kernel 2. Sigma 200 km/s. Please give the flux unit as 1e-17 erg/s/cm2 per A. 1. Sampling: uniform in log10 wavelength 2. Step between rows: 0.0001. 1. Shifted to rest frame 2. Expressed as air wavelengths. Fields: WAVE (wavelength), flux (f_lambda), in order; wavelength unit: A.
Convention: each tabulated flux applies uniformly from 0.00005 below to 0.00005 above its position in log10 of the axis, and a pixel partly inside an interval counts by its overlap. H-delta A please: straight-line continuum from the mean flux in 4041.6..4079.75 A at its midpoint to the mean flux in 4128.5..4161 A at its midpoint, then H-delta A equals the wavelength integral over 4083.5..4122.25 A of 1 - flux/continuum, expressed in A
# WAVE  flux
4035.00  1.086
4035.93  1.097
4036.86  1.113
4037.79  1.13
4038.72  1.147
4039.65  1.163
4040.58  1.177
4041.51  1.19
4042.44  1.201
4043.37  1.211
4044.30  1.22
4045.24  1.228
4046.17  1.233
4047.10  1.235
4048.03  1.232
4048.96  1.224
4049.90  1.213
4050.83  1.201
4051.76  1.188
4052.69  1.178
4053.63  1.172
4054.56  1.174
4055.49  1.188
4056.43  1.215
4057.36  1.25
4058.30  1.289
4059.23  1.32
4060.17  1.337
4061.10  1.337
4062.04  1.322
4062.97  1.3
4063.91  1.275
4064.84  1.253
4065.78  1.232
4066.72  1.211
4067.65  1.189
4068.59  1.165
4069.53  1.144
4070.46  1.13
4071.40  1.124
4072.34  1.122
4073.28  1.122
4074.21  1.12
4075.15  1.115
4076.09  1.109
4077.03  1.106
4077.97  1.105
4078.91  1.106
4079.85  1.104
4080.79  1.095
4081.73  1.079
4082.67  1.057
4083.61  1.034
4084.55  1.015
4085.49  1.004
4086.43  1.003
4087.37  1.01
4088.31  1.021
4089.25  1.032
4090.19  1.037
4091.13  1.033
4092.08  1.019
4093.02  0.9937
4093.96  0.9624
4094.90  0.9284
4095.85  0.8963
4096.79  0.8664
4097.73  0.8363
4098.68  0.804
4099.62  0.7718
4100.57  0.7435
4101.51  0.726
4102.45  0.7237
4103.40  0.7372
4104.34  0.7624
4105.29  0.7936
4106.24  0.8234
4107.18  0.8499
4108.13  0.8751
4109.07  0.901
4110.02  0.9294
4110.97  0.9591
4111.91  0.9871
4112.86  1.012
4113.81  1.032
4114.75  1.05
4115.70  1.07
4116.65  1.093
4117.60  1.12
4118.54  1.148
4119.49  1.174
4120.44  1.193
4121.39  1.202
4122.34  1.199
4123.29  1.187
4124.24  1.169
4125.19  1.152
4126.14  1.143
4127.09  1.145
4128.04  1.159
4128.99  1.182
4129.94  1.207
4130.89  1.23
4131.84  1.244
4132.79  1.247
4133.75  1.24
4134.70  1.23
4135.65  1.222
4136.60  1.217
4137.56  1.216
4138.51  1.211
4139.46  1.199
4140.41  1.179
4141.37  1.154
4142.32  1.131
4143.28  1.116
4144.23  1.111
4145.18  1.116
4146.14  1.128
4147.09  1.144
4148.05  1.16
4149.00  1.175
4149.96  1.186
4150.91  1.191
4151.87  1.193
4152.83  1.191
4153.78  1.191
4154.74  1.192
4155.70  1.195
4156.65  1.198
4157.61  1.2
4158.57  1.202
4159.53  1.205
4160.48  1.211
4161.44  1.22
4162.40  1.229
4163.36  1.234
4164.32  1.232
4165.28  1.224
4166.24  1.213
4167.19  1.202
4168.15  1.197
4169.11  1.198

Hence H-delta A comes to 7.7 A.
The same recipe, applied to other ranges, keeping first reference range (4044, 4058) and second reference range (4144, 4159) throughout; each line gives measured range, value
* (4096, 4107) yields 3.7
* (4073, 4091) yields 2.0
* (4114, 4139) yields 0.1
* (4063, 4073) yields 0.1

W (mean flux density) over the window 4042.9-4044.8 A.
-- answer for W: 1.21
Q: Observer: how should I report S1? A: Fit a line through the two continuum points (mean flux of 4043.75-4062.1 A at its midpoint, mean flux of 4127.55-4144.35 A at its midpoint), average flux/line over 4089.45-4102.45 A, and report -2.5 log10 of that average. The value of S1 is 0.337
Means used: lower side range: 1.24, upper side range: 1.2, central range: 0.891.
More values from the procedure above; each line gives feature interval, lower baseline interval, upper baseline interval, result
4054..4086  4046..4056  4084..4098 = -0.07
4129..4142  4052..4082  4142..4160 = -0.04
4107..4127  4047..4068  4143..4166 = 0.13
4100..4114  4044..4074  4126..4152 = 0.37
